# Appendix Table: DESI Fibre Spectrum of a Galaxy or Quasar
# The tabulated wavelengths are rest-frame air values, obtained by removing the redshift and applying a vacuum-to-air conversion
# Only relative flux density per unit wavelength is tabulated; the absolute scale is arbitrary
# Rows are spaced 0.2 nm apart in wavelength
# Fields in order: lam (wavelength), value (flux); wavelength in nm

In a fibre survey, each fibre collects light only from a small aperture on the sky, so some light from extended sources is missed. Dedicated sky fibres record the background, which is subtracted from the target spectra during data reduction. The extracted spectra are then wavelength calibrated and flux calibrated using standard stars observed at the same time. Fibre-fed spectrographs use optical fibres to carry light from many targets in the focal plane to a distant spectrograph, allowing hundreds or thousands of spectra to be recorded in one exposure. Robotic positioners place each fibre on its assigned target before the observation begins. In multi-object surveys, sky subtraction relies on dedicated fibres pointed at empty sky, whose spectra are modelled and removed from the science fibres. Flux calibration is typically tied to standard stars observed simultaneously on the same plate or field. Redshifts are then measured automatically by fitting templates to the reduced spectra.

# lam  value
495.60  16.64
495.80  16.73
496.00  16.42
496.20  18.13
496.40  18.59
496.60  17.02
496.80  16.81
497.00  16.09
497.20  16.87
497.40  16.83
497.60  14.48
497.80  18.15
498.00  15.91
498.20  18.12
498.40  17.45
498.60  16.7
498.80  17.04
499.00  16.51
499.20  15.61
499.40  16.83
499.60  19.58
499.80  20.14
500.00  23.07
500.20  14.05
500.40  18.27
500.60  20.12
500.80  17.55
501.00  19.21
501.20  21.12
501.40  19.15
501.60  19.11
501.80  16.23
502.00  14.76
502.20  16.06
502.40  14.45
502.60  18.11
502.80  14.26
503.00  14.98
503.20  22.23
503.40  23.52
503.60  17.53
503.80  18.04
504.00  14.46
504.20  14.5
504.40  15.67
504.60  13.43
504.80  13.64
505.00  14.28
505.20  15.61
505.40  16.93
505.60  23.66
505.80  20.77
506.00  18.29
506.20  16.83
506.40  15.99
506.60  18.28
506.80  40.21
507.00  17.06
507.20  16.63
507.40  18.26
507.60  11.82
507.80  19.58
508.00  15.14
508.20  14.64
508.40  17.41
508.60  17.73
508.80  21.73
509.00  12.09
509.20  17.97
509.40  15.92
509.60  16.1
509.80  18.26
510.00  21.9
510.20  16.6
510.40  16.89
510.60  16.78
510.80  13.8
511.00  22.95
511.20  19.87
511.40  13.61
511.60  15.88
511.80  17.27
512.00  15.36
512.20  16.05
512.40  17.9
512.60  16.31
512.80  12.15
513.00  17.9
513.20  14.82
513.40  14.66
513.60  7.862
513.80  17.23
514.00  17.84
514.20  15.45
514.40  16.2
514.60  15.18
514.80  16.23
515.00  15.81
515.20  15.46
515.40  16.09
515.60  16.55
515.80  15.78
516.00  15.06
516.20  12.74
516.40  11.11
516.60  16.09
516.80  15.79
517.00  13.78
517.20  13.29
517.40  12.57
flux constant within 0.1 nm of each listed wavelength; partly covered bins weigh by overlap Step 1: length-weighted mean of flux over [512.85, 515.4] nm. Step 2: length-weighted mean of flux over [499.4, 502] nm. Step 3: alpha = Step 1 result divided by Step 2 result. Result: 0.82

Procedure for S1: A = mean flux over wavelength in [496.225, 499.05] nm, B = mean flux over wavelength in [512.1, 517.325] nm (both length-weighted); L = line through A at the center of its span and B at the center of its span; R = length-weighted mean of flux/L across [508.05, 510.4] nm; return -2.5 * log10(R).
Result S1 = -0.102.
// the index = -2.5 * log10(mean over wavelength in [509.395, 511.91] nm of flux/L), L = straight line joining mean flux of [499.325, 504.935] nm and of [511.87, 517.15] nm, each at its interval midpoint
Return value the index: -0.10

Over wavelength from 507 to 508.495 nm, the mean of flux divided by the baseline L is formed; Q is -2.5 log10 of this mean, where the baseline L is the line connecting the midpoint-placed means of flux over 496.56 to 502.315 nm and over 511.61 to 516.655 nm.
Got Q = 0.00 mag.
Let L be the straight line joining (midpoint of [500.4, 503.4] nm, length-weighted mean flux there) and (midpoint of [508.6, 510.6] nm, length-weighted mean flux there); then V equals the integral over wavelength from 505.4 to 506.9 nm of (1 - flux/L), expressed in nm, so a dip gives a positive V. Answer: -0.341 nm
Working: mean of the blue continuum 17.9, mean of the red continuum 17.5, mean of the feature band 21.7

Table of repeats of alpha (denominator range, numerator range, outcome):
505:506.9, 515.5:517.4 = 0.70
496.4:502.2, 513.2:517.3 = 0.85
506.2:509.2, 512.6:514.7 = 0.82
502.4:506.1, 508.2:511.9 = 1.01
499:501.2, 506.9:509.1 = 0.90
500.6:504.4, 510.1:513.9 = 0.91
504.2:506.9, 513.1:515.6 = 0.82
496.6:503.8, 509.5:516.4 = 0.91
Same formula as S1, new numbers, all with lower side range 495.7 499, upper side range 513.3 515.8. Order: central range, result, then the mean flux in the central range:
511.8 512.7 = -0.061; 16.5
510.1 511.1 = -0.108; 17.4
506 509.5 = -0.132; 18.1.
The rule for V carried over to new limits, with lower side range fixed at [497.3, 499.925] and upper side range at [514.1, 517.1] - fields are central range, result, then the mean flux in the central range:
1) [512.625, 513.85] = 0.11 nm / 14.1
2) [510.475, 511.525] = -0.11 nm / 17.4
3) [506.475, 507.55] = -0.35 nm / 21.5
